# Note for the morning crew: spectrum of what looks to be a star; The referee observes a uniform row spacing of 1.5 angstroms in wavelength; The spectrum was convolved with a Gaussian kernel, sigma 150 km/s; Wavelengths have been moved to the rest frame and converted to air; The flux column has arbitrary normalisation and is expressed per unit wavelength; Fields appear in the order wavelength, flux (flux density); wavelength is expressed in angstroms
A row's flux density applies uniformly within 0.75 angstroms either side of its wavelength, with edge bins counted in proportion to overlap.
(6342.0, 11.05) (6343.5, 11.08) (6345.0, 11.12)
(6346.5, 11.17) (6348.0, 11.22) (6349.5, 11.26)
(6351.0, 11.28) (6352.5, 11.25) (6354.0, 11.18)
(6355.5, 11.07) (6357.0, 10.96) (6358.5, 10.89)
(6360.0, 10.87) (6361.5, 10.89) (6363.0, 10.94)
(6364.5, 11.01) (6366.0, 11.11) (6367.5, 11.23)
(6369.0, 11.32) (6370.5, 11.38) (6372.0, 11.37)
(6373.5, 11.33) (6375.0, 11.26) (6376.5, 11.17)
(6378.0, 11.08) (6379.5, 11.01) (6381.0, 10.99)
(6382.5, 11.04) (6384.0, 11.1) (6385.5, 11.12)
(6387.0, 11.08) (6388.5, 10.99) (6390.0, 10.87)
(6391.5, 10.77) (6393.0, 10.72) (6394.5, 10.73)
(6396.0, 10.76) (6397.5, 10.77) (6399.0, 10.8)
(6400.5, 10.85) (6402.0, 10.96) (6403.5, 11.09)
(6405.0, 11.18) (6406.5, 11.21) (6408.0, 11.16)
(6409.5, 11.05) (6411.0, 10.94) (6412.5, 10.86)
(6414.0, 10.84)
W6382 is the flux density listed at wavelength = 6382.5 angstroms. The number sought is 11.04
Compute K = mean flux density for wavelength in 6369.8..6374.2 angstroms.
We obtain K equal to 11.4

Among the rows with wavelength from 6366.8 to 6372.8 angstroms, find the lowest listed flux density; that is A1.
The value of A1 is 11.23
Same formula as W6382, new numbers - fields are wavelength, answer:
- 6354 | 11.18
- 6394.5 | 10.73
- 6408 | 11.16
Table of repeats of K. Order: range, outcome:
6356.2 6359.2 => 10.9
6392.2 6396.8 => 10.7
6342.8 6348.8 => 11.1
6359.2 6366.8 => 11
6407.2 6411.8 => 11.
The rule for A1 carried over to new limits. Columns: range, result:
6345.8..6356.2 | 11.07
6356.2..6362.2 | 10.87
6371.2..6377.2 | 11.17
